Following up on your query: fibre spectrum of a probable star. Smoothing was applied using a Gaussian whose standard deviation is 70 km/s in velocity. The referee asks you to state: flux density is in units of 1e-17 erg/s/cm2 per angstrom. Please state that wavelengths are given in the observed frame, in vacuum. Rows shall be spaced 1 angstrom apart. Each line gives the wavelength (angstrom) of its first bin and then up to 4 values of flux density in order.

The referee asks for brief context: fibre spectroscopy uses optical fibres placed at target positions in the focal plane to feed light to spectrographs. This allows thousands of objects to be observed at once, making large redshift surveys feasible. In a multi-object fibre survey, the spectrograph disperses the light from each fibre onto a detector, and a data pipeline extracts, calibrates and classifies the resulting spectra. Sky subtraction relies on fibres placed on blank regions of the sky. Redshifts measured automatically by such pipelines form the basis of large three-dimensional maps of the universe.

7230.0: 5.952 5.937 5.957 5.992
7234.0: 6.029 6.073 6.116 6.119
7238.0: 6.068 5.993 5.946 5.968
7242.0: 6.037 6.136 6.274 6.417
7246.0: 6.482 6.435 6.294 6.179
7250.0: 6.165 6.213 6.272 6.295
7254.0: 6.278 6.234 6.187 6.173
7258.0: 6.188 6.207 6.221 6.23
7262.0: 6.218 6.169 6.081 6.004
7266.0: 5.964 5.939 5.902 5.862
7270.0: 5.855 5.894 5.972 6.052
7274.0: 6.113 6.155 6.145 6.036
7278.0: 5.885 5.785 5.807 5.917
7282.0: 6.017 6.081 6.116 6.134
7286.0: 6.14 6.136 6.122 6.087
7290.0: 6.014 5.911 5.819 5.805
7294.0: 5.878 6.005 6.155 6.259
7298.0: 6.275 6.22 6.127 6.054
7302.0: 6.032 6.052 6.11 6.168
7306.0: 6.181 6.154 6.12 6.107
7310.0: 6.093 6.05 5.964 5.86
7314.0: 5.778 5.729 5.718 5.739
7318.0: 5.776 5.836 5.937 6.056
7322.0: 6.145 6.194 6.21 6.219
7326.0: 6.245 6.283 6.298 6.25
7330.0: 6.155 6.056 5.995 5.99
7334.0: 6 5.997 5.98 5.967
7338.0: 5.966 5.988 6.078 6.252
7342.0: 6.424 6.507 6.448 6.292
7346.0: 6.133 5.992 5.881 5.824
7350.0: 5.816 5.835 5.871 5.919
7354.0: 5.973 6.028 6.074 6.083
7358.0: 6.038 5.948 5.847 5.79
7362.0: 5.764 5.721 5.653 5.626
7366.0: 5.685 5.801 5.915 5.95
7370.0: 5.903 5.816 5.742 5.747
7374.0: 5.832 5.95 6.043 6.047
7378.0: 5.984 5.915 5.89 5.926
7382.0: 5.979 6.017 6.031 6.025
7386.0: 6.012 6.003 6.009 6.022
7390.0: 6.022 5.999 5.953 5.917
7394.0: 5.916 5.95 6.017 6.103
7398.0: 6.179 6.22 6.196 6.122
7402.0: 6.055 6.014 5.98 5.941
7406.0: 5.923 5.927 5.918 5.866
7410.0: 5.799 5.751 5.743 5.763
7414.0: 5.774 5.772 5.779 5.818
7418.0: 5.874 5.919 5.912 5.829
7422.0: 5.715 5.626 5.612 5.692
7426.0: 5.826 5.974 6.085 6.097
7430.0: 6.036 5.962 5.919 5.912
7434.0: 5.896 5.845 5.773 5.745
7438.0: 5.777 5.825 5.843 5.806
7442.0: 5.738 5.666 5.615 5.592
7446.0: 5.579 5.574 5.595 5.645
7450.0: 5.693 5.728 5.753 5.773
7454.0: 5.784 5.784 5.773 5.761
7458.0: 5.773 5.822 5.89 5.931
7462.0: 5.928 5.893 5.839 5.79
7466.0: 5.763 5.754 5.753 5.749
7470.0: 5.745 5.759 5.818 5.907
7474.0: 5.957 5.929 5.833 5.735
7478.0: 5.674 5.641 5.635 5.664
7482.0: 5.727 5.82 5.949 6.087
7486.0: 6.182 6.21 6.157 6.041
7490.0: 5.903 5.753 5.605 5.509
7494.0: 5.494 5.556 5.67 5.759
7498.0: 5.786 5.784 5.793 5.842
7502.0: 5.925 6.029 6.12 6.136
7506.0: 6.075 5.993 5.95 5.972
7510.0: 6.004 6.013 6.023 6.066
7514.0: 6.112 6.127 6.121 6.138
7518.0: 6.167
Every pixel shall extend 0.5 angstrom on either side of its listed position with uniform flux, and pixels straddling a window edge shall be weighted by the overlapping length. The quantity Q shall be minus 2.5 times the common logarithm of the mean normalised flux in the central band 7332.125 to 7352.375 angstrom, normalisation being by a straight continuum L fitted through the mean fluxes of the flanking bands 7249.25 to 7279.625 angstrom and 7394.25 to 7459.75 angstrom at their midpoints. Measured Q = -0.02 mag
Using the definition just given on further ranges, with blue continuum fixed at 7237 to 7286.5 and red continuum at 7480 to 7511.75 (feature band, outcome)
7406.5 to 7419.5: 0.03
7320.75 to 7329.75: -0.03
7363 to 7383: 0.02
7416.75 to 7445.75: 0.02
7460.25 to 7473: 0.02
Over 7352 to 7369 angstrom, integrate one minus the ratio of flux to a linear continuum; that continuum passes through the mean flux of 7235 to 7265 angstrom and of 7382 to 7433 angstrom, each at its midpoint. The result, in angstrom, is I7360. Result 0.4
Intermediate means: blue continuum 6.19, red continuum 5.93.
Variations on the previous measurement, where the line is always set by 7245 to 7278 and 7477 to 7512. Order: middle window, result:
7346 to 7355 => 0.19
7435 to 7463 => 0.80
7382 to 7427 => 0.37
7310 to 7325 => 0.32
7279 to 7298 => 0.26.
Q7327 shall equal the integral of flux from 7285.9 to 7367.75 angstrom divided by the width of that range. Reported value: 6.02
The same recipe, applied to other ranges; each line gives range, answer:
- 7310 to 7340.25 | 6.02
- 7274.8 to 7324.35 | 6.02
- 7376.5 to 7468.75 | 5.87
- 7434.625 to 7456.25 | 5.72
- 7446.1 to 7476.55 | 5.79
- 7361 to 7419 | 5.92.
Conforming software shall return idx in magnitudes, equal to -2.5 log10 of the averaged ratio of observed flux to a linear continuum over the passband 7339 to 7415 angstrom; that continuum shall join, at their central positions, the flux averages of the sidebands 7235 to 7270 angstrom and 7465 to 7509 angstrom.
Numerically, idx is 0.00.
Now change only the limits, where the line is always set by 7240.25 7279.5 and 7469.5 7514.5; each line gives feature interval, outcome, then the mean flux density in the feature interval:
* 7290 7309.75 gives 0.00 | 6.07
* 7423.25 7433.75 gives 0.01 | 5.9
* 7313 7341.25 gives 0.00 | 6.02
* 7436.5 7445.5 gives 0.04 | 5.73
